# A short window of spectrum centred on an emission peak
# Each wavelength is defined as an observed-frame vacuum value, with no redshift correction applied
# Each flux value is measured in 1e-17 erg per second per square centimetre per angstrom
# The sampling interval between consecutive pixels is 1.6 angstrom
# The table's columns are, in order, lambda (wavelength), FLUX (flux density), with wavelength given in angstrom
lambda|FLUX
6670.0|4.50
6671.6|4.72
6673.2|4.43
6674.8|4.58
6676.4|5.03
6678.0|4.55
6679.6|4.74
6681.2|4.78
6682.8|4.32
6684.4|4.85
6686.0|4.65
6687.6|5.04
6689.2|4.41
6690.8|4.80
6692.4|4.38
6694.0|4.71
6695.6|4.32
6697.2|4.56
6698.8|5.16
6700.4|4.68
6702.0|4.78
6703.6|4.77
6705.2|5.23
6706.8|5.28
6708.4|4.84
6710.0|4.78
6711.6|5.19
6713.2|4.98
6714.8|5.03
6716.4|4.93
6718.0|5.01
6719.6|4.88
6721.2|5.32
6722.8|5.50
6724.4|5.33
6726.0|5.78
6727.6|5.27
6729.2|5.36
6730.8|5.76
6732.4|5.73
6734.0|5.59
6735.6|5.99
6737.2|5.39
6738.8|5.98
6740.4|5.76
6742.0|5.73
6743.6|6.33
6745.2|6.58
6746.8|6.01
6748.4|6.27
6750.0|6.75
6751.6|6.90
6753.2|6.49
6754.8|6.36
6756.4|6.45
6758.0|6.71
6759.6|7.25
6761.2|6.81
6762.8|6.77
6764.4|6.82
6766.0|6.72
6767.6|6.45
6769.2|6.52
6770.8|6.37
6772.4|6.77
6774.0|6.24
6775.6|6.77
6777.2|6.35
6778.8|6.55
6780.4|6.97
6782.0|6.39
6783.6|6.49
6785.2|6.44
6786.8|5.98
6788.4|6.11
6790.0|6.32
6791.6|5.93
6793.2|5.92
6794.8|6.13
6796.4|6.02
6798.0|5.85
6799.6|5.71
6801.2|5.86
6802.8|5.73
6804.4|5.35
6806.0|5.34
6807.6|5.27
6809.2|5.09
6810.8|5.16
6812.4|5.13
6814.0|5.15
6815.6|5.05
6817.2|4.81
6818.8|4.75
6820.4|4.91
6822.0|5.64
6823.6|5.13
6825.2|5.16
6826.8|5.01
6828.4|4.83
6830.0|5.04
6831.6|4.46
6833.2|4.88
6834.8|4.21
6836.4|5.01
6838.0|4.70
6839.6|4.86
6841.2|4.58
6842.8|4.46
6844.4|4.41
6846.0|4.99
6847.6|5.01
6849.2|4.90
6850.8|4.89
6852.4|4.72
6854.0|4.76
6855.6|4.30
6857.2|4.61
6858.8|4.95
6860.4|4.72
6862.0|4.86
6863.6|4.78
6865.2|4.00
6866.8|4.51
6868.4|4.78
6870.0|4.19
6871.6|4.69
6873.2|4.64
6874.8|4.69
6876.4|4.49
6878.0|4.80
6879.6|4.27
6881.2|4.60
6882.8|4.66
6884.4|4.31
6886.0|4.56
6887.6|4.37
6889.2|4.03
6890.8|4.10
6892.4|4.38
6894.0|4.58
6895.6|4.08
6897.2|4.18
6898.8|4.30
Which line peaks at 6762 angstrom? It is Mg II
